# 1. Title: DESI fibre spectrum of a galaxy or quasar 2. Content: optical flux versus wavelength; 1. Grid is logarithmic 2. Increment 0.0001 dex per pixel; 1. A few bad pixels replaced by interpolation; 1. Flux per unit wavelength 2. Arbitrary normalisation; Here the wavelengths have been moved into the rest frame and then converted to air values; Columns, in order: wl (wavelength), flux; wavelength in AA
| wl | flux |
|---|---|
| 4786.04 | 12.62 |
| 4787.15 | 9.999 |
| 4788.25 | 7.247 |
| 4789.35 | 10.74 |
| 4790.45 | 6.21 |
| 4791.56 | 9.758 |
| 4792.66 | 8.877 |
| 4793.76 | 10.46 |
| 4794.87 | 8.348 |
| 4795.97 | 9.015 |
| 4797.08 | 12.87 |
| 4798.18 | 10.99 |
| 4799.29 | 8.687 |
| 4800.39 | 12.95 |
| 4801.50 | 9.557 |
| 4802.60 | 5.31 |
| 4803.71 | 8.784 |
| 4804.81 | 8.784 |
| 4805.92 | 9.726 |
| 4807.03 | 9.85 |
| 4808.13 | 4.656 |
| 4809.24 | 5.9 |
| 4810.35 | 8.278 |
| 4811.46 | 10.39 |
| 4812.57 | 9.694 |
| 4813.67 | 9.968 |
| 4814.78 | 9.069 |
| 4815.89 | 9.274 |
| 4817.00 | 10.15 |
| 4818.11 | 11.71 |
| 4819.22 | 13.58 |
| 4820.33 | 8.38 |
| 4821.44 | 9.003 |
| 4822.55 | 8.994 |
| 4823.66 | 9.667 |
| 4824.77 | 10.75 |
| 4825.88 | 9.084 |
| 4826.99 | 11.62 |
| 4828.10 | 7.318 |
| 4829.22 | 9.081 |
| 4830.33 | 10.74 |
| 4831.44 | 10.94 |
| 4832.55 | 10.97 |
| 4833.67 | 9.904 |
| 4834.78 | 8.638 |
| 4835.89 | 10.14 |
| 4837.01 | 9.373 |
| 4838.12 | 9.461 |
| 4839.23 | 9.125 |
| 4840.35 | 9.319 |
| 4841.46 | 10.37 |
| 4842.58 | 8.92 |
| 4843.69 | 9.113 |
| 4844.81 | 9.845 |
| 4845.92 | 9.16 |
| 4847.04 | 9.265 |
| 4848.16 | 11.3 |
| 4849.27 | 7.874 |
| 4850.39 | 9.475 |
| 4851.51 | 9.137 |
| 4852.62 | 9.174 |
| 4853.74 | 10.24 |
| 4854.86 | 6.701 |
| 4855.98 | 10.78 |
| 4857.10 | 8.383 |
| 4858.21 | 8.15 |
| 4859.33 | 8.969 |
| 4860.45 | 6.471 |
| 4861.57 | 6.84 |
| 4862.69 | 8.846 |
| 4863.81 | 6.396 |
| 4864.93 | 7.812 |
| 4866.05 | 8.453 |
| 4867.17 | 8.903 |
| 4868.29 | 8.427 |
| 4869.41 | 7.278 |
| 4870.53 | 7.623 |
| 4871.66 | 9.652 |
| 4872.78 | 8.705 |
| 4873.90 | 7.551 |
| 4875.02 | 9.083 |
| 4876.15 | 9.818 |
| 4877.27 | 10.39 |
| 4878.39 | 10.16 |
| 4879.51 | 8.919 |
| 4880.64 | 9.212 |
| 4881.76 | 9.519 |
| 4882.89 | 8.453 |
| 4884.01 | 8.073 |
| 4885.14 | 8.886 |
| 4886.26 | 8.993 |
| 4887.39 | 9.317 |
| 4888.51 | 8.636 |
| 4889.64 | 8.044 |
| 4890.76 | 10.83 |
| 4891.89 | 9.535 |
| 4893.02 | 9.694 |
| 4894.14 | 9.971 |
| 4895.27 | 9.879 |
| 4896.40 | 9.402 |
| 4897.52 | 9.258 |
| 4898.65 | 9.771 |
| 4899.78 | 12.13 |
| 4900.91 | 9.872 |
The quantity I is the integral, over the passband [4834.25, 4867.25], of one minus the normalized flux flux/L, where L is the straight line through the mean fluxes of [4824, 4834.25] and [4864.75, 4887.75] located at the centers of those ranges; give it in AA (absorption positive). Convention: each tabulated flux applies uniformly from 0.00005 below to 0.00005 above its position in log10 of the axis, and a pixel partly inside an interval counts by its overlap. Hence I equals 2.1 AA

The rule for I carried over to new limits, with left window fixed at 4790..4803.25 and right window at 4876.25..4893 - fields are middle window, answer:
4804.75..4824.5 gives 0.2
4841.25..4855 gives 0.0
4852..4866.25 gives 1.6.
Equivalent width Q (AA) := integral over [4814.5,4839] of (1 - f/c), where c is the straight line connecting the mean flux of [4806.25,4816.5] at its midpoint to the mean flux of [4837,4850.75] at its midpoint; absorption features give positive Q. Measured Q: -2.5 AA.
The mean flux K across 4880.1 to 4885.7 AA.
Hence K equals 8.83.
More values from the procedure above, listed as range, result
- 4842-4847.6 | 9.26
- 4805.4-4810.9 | 7.67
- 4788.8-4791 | 8.49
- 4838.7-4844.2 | 9.37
